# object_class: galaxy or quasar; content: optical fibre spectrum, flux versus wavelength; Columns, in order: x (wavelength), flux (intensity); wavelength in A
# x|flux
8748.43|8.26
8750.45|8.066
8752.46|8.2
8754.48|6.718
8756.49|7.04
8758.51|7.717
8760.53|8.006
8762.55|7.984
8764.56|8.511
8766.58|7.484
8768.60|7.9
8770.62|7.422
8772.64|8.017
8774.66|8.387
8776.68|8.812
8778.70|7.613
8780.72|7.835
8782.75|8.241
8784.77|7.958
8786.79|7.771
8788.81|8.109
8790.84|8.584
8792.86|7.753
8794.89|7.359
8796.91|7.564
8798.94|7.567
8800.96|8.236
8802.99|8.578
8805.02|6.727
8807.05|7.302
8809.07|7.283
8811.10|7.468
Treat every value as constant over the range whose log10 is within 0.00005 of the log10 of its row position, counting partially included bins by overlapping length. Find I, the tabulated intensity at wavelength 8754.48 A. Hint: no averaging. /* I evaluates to 6.718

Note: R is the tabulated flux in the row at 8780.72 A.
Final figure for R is 7.835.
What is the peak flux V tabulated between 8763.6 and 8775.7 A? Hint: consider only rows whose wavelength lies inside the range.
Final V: 8.511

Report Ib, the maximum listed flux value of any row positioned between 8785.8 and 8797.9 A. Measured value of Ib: 8.584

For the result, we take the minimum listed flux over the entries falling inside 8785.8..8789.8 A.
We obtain 7.771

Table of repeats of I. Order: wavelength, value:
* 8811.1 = 7.468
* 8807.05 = 7.302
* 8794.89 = 7.359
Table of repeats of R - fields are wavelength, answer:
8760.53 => 8.006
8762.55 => 7.984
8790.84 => 8.584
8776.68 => 8.812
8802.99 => 8.578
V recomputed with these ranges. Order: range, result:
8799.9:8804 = 8.578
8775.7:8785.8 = 8.812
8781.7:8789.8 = 8.241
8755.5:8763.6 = 8.006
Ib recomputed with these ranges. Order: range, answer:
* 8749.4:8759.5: 8.2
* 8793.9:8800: 7.567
